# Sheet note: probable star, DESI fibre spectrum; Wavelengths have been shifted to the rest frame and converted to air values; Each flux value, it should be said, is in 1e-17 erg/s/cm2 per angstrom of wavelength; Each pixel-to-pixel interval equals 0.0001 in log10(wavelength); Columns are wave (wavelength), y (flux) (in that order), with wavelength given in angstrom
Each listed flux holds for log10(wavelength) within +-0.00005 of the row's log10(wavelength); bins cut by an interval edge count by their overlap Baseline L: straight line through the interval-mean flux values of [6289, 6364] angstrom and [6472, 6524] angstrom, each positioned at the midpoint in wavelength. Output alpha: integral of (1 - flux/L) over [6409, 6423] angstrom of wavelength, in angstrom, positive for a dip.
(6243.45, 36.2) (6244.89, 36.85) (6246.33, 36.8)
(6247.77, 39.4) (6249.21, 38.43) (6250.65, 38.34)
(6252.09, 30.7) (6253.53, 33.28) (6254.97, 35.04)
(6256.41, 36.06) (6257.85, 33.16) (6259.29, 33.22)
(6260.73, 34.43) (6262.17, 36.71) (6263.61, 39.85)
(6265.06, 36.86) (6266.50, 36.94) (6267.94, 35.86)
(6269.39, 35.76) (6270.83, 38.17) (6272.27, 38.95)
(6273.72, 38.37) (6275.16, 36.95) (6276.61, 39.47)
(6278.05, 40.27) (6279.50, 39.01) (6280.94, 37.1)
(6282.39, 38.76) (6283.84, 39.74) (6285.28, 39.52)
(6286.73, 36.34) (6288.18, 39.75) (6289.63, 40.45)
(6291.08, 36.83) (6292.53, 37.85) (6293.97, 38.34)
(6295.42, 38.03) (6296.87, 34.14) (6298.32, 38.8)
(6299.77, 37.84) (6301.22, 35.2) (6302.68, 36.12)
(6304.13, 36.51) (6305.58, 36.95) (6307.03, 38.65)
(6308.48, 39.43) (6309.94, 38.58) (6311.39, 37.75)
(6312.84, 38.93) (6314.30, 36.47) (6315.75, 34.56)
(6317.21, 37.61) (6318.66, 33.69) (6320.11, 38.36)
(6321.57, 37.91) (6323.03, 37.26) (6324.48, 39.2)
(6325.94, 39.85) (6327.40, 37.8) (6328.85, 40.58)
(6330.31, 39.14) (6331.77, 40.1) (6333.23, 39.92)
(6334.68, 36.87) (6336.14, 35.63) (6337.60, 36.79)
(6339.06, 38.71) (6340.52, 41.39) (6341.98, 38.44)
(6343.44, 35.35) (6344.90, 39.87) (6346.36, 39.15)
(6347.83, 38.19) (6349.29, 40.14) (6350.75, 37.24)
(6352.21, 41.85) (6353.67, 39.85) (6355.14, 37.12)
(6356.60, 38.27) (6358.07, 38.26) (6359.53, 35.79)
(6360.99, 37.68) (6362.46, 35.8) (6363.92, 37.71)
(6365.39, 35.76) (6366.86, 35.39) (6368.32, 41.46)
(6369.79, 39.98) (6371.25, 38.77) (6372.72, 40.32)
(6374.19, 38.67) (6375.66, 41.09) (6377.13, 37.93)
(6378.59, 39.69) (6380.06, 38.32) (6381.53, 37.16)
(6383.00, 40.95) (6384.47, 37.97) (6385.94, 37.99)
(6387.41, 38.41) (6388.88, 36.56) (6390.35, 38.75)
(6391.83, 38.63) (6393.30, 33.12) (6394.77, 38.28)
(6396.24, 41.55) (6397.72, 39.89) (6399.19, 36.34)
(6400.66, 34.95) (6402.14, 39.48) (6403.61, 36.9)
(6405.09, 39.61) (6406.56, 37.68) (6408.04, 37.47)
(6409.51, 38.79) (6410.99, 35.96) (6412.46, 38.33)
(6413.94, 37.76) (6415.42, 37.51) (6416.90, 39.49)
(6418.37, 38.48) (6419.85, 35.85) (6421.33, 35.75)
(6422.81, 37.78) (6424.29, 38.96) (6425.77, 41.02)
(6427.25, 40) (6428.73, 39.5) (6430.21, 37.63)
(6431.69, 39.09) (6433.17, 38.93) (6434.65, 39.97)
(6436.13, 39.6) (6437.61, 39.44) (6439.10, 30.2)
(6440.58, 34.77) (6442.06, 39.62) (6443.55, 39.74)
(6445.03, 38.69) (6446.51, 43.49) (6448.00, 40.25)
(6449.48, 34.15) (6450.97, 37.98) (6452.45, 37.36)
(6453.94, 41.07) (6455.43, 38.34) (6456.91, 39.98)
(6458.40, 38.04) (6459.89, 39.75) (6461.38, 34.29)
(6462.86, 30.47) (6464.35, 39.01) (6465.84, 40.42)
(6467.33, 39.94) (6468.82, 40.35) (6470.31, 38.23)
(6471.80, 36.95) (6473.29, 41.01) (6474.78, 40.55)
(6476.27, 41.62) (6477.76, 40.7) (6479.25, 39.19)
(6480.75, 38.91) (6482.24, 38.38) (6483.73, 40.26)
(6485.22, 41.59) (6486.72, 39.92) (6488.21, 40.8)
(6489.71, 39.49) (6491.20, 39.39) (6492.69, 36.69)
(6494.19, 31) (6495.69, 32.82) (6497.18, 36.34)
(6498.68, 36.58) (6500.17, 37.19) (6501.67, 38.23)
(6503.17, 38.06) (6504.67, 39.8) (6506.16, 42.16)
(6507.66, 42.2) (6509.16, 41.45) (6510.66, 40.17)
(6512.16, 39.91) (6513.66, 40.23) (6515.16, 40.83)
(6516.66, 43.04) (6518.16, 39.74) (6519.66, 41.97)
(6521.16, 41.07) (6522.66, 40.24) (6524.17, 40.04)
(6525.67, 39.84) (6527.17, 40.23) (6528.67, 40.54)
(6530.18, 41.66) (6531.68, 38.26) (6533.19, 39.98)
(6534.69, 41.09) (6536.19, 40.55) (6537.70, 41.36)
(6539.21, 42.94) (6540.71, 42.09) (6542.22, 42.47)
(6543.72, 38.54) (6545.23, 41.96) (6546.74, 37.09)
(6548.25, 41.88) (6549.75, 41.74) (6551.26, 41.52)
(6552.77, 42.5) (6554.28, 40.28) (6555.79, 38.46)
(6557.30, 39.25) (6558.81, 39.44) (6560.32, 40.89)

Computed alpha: 0.4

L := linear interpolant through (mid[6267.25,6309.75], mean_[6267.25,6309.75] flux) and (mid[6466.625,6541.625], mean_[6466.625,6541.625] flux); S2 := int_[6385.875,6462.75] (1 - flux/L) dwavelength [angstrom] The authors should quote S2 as 1.9 angstrom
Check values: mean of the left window 37.9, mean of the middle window 38.1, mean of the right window 39.7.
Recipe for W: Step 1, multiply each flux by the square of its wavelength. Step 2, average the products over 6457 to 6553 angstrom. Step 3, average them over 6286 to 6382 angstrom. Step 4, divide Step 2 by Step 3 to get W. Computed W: 1.10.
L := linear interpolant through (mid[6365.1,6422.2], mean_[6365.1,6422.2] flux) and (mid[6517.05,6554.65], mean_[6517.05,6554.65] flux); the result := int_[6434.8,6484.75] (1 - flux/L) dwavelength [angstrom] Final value 1.0 angstrom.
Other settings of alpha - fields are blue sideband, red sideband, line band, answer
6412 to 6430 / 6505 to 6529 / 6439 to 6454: 0.3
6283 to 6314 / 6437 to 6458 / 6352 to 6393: -0.3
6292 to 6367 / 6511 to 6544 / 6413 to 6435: 0.4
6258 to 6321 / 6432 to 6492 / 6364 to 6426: 0.2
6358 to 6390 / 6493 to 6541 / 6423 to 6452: 0.3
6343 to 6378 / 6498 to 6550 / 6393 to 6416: 0.7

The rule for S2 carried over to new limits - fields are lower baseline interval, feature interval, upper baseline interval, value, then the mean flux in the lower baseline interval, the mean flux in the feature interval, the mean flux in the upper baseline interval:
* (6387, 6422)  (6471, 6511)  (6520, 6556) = 0.7 angstrom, 37.7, 38.9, 40.7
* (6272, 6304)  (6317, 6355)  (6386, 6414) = -0.5 angstrom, 38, 38.5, 37.8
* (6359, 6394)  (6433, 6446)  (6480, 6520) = 0.2 angstrom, 38.1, 38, 39.1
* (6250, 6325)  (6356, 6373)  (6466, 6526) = 0.1 angstrom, 37.2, 37.9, 39.4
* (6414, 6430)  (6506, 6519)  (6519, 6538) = -0.3 angstrom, 38.4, 41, 40.5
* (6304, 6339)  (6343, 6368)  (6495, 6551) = 0.2 angstrom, 37.9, 37.9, 40.1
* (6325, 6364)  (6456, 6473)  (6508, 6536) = 0.8 angstrom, 38.4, 38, 40.6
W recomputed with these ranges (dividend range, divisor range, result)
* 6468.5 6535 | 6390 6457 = 1.06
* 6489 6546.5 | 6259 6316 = 1.13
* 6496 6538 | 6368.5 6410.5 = 1.08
